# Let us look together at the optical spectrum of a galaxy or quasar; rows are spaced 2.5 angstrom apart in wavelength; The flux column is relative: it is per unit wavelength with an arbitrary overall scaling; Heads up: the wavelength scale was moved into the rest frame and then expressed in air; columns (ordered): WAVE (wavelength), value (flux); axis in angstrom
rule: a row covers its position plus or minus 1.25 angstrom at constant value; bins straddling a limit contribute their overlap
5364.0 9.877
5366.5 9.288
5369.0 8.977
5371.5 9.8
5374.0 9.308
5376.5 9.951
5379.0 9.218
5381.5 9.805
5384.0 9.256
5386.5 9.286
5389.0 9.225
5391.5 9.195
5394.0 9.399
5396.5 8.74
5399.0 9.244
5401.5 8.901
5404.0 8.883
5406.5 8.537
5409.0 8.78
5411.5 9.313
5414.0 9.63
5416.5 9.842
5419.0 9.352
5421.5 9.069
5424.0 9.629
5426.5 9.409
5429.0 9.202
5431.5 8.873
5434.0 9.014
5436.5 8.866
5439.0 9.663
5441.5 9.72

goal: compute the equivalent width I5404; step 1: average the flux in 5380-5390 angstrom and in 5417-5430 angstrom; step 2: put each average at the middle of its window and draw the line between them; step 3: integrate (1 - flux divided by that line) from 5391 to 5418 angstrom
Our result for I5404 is 0.7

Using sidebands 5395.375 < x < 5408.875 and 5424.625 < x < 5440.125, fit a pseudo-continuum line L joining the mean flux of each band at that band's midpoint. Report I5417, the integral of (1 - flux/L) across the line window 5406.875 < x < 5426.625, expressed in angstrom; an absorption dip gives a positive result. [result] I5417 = -0.7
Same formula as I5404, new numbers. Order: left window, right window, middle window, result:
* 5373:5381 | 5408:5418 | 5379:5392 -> 0.2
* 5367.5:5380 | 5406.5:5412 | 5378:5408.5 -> 0.1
